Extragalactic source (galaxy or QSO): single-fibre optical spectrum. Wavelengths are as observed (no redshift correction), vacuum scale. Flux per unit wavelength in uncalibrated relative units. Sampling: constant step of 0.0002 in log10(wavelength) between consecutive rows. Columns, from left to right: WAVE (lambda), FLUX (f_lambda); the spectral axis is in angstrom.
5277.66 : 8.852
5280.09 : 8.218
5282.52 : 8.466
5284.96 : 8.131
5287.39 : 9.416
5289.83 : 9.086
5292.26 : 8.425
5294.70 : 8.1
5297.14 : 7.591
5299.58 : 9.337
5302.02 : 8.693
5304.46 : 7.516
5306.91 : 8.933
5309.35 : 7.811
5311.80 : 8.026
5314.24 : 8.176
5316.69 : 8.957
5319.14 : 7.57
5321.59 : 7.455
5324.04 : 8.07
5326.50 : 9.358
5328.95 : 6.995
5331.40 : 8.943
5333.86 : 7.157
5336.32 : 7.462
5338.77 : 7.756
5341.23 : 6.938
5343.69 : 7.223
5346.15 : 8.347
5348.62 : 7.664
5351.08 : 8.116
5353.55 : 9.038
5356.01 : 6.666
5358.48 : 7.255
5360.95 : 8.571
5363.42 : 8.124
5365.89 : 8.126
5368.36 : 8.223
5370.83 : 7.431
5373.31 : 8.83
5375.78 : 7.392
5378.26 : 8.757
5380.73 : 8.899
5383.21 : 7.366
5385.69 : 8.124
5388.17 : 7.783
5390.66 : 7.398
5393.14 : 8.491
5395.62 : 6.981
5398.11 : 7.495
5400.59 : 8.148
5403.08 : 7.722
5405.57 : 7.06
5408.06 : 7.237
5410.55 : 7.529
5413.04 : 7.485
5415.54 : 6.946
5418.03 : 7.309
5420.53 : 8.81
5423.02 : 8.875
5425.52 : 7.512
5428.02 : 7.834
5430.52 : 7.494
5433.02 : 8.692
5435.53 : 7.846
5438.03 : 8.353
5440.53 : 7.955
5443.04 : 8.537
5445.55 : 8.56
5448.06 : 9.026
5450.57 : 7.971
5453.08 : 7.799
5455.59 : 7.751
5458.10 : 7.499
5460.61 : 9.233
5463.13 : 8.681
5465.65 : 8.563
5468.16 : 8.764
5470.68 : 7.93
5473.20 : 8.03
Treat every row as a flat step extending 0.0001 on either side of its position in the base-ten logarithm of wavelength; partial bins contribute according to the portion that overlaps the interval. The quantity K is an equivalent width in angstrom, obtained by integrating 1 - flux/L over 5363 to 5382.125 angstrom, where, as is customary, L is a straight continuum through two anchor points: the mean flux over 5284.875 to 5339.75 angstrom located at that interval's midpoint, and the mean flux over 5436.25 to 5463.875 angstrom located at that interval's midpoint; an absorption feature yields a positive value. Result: 0.1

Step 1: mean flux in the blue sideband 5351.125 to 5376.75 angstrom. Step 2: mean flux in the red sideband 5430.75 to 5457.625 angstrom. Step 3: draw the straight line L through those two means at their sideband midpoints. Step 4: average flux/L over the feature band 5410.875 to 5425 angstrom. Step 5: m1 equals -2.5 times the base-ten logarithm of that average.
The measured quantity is 0.04 mag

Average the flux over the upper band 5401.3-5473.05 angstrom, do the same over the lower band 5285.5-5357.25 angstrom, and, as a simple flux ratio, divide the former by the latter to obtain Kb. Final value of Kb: 1.0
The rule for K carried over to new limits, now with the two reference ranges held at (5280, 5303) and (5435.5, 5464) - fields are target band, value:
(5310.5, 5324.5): 0.8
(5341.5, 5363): 1.6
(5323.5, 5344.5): 1.8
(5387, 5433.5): 3.6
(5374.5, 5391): 0.8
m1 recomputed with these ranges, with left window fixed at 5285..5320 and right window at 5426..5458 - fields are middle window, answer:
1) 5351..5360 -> 0.07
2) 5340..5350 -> 0.10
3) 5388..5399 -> 0.08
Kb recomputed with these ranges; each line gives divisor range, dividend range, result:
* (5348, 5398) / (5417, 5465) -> 1.03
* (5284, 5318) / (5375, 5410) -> 0.92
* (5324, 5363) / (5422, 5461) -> 1.04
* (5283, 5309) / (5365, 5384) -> 0.96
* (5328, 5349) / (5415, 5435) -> 1.05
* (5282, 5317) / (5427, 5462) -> 0.97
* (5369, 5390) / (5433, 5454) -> 1.03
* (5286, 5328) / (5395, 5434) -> 0.92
